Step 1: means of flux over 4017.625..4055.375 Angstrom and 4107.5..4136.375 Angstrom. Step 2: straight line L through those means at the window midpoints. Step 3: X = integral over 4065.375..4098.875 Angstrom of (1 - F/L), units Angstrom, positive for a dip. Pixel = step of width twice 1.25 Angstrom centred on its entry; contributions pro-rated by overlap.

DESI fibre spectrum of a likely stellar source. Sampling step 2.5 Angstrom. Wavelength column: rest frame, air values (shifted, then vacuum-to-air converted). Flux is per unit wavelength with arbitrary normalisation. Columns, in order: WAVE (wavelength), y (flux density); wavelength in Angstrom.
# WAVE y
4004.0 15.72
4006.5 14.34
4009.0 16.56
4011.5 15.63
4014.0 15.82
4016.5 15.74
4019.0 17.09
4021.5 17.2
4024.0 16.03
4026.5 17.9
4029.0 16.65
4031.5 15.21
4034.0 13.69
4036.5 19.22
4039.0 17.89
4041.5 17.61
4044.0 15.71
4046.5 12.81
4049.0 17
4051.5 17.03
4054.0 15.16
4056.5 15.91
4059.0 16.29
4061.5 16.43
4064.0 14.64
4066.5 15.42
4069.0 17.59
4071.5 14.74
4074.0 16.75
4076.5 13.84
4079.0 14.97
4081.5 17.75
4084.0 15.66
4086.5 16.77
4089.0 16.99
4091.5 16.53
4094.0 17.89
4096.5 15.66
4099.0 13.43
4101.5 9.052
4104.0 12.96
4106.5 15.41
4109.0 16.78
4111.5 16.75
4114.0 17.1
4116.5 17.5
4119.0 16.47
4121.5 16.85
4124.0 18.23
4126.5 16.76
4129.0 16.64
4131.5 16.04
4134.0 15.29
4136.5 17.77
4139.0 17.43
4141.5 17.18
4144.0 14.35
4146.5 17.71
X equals 1.0 Angstrom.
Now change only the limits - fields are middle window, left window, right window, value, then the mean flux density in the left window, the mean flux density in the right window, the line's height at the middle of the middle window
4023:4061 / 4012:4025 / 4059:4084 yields -0.4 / 16.3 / 15.8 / 16.1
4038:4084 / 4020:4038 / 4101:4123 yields 0.8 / 16.6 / 15.7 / 16.2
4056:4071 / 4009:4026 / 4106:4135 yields 0.5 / 16.3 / 16.7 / 16.5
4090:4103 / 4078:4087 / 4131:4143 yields 1.5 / 16.3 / 16.7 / 16.4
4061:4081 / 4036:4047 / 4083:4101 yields 0.8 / 16.7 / 15.8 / 16.2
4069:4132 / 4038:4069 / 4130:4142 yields 1.9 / 16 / 16.7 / 16.4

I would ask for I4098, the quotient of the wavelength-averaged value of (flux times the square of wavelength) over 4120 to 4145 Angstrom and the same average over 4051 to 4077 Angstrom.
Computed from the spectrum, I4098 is 1.09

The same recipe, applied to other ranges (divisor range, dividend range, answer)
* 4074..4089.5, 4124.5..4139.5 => 1.07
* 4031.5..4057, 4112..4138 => 1.09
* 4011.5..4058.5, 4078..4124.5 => 1.01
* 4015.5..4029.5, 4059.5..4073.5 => 0.96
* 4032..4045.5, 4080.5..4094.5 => 1.04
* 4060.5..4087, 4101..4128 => 1.03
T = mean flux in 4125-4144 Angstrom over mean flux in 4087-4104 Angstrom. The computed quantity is 1.12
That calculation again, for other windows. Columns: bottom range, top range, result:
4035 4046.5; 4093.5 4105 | 0.80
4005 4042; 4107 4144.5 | 1.02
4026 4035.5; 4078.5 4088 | 1.04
